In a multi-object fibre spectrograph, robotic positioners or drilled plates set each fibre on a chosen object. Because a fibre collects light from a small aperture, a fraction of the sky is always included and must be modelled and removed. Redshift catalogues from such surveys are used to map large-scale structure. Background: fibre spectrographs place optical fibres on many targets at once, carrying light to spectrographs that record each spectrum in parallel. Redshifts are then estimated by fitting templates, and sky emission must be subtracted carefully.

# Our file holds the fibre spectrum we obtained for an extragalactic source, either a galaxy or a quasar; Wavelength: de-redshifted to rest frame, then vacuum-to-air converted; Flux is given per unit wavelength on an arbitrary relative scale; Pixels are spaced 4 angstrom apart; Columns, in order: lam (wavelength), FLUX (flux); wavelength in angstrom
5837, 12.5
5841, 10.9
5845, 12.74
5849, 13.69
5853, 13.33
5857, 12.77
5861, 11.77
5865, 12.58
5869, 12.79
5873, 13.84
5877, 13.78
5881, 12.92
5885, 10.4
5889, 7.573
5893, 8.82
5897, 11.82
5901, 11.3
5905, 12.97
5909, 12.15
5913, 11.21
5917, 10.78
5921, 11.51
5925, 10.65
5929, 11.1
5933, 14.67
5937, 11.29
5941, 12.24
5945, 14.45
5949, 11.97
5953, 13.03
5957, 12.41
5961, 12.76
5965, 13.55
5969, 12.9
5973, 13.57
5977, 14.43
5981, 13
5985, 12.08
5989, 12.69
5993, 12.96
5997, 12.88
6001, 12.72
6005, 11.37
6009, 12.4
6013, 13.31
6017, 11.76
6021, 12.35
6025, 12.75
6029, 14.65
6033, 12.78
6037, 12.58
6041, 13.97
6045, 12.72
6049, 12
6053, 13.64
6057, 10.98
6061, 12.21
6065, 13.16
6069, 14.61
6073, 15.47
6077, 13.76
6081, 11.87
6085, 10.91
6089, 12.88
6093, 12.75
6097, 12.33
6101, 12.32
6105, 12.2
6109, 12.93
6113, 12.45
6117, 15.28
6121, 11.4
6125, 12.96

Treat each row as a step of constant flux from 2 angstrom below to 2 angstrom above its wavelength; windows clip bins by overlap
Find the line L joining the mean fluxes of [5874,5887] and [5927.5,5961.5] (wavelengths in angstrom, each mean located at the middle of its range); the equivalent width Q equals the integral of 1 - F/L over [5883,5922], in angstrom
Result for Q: 5.3 angstrom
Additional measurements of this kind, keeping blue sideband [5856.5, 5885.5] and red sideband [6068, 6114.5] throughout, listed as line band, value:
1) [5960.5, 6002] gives -0.9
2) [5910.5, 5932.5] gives 2.5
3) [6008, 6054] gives -0.4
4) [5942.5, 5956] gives -0.3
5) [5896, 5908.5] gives 0.7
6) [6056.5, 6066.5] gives 0.5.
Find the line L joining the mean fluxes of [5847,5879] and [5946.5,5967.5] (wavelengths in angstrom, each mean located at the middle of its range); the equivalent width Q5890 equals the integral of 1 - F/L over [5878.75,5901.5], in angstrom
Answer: 4.4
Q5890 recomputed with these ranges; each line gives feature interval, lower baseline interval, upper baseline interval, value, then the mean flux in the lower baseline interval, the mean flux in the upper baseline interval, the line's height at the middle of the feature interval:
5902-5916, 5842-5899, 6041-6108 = 0.3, 12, 12.8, 12.2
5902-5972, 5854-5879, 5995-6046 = 2.9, 12.9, 12.8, 12.9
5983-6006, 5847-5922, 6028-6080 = 0.5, 11.9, 13.2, 12.8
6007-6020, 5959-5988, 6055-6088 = 0.6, 13.2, 12.9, 13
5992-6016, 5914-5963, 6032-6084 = 0.2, 12.2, 13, 12.7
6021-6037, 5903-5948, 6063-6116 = -0.7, 12.1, 12.9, 12.6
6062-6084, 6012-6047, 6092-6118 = -1.2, 13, 12.8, 12.9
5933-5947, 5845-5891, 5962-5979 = 0.3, 12.3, 13.6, 13.2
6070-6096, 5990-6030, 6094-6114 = -1.0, 12.7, 12.5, 12.5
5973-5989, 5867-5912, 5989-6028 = -1.0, 11.7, 12.6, 12.4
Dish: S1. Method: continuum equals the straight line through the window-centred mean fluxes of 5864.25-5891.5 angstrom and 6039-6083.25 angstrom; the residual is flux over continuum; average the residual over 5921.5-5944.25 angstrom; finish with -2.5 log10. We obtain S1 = 0.02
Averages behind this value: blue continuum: 11.9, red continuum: 13.1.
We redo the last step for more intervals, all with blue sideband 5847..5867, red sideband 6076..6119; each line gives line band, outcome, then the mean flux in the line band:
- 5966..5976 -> -0.05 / 13.4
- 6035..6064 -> 0.01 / 12.6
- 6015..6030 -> 0.00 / 12.8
